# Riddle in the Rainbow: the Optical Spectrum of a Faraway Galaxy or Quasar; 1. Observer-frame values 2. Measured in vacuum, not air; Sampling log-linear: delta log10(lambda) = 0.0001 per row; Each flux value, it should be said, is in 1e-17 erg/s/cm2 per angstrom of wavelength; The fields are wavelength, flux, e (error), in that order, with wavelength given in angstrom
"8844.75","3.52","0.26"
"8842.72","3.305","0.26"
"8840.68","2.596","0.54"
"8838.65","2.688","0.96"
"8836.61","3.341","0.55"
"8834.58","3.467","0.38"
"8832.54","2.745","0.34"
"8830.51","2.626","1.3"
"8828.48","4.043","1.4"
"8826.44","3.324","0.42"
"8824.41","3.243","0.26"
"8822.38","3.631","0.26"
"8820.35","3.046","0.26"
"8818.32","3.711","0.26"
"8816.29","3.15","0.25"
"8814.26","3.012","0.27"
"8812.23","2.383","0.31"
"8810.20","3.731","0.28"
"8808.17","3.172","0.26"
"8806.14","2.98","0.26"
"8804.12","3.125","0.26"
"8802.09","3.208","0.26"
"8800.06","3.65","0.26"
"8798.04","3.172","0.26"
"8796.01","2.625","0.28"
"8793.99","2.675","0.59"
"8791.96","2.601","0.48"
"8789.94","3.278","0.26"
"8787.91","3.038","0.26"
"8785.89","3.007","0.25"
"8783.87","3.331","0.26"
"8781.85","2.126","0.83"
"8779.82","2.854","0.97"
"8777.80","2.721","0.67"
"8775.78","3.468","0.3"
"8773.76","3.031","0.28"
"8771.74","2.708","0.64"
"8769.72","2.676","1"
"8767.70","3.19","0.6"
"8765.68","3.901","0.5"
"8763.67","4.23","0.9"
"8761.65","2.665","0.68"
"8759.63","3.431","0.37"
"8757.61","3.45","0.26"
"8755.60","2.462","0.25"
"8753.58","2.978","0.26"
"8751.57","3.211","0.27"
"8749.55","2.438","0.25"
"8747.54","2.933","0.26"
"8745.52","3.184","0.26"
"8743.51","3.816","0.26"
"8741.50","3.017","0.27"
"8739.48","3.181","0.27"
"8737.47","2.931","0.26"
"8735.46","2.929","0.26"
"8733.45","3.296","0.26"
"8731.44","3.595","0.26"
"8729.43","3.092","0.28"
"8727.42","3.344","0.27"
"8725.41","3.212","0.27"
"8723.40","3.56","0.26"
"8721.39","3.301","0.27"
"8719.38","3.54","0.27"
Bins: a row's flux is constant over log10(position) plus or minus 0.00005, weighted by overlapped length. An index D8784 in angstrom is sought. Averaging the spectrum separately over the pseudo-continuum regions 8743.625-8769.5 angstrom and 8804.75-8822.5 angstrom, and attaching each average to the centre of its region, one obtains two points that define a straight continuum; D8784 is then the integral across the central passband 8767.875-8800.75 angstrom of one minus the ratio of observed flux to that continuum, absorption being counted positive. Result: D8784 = 2.5 angstrom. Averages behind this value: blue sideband 3.18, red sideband 3.18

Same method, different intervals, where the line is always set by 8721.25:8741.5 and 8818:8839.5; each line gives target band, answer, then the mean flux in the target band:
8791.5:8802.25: 0.84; 2.99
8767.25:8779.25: 1.06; 2.95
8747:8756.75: 1.28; 2.81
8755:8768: -0.53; 3.37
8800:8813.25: 0.41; 3.14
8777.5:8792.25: 1.60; 2.89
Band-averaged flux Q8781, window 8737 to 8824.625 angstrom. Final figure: 3.1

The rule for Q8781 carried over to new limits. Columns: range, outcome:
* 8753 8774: 3.16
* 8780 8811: 3.04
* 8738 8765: 3.16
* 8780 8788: 2.85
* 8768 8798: 2.88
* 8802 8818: 3.12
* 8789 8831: 3.17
